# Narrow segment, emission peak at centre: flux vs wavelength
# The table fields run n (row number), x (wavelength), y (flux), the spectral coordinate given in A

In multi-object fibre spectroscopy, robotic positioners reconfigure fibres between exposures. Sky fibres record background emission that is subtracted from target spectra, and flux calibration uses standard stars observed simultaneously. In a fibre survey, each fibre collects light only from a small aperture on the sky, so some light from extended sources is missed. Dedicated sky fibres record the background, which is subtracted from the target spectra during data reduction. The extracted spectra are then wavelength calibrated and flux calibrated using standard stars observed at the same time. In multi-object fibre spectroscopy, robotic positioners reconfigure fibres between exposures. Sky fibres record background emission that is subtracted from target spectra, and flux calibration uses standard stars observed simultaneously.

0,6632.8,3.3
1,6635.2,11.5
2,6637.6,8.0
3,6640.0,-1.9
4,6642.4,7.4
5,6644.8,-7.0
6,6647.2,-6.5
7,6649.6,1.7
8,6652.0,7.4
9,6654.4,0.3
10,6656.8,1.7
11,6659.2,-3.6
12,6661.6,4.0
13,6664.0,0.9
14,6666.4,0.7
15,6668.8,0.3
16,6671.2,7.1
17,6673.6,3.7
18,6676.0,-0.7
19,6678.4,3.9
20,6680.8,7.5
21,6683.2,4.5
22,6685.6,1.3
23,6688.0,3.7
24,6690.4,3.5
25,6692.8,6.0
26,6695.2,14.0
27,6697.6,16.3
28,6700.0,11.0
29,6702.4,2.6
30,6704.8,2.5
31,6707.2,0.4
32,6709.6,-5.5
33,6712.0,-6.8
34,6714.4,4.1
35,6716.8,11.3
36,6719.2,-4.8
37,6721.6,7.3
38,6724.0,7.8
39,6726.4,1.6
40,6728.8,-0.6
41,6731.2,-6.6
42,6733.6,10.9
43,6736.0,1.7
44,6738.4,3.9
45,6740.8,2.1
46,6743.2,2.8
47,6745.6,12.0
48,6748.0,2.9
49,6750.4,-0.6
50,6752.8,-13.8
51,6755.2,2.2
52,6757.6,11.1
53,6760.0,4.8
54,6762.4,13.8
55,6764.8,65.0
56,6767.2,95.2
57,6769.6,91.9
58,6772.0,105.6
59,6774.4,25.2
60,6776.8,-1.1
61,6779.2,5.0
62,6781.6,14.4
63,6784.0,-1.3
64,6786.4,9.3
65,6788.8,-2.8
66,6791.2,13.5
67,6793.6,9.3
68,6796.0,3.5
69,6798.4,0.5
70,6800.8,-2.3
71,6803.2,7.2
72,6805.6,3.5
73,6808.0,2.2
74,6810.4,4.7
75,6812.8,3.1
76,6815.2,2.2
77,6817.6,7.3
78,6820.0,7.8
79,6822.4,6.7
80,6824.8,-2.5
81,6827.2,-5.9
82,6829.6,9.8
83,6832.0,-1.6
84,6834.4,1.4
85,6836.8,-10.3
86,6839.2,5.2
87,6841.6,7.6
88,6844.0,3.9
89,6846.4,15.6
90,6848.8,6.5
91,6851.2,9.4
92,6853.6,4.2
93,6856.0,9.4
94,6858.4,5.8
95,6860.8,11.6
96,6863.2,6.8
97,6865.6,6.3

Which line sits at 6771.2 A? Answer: [O II] 3727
